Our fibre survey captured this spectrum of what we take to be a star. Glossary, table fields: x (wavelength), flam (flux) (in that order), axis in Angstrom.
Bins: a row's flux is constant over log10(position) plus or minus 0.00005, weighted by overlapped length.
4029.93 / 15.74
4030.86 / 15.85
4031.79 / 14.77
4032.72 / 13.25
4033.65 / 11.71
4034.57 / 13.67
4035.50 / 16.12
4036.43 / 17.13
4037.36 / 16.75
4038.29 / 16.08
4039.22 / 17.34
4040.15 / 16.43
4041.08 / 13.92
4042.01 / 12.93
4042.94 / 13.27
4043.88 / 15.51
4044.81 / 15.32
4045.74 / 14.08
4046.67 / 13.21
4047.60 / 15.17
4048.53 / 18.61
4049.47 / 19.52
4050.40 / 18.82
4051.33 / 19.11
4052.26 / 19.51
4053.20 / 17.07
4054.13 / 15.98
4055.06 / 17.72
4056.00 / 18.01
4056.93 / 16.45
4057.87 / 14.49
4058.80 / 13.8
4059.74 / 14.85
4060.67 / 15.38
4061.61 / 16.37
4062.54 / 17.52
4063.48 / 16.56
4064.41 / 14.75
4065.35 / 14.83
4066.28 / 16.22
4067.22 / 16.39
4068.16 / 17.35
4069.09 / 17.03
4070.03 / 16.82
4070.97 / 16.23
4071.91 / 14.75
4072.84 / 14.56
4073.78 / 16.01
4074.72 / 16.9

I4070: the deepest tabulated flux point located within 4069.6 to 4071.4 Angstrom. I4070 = 16.23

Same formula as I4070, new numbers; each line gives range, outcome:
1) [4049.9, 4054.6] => 15.98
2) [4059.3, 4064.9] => 14.75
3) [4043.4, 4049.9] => 13.21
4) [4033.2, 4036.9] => 11.71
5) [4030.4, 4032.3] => 14.77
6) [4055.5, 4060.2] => 13.8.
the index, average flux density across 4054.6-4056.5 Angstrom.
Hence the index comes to 17.8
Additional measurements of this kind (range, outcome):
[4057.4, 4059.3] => 14.1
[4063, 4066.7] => 15.6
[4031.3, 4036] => 13.9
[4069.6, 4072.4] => 15.9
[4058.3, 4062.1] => 15.1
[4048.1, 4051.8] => 19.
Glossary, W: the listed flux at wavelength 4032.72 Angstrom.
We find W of 13.25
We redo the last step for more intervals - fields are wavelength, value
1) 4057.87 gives 14.49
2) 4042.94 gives 13.27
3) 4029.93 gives 15.74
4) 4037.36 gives 16.75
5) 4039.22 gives 17.34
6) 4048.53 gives 18.61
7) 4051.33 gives 19.11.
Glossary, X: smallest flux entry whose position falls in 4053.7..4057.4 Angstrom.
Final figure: 15.98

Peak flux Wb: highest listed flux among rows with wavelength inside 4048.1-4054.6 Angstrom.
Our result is 19.52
